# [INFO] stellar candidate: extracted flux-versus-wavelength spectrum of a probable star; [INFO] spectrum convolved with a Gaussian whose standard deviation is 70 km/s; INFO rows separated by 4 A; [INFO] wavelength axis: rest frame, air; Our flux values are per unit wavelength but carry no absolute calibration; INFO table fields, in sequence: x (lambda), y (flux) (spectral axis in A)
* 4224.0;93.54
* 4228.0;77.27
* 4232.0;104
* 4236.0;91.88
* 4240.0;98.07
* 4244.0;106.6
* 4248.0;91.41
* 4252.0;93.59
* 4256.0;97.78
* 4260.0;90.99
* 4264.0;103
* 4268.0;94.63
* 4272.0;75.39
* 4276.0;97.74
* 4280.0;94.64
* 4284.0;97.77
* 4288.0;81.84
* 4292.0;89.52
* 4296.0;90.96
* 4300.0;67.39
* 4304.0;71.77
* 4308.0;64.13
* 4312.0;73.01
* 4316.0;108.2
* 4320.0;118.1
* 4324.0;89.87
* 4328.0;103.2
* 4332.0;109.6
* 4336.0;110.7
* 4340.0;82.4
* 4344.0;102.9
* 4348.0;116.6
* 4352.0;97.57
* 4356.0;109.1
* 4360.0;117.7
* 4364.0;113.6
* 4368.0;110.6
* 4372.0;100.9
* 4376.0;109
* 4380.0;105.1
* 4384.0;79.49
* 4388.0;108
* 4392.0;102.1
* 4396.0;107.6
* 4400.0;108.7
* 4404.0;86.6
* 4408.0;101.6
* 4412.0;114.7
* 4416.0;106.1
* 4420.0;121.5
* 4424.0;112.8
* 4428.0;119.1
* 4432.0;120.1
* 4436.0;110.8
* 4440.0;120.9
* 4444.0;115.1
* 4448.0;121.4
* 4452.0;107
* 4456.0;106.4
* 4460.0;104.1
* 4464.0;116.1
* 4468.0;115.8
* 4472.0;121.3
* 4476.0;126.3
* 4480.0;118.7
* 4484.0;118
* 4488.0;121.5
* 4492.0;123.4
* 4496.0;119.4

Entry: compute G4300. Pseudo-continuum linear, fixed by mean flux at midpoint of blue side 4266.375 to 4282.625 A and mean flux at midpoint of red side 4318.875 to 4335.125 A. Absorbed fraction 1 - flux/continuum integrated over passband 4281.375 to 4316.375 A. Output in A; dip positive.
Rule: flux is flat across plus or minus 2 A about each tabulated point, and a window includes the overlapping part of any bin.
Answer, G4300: 5.5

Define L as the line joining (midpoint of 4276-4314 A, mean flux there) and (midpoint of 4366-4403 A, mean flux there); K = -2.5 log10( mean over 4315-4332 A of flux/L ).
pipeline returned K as -0.18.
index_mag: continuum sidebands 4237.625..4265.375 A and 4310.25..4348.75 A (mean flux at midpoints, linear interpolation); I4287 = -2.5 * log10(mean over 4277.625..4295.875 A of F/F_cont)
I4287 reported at 0.09 mag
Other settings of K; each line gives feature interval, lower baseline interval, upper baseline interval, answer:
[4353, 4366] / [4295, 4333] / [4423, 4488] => -0.150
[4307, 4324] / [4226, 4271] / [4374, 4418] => 0.070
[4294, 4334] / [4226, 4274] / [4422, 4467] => 0.125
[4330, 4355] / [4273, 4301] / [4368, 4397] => -0.076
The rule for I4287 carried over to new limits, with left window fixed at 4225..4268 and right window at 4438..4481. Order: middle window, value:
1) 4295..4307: 0.33 mag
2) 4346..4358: -0.02 mag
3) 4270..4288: 0.09 mag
